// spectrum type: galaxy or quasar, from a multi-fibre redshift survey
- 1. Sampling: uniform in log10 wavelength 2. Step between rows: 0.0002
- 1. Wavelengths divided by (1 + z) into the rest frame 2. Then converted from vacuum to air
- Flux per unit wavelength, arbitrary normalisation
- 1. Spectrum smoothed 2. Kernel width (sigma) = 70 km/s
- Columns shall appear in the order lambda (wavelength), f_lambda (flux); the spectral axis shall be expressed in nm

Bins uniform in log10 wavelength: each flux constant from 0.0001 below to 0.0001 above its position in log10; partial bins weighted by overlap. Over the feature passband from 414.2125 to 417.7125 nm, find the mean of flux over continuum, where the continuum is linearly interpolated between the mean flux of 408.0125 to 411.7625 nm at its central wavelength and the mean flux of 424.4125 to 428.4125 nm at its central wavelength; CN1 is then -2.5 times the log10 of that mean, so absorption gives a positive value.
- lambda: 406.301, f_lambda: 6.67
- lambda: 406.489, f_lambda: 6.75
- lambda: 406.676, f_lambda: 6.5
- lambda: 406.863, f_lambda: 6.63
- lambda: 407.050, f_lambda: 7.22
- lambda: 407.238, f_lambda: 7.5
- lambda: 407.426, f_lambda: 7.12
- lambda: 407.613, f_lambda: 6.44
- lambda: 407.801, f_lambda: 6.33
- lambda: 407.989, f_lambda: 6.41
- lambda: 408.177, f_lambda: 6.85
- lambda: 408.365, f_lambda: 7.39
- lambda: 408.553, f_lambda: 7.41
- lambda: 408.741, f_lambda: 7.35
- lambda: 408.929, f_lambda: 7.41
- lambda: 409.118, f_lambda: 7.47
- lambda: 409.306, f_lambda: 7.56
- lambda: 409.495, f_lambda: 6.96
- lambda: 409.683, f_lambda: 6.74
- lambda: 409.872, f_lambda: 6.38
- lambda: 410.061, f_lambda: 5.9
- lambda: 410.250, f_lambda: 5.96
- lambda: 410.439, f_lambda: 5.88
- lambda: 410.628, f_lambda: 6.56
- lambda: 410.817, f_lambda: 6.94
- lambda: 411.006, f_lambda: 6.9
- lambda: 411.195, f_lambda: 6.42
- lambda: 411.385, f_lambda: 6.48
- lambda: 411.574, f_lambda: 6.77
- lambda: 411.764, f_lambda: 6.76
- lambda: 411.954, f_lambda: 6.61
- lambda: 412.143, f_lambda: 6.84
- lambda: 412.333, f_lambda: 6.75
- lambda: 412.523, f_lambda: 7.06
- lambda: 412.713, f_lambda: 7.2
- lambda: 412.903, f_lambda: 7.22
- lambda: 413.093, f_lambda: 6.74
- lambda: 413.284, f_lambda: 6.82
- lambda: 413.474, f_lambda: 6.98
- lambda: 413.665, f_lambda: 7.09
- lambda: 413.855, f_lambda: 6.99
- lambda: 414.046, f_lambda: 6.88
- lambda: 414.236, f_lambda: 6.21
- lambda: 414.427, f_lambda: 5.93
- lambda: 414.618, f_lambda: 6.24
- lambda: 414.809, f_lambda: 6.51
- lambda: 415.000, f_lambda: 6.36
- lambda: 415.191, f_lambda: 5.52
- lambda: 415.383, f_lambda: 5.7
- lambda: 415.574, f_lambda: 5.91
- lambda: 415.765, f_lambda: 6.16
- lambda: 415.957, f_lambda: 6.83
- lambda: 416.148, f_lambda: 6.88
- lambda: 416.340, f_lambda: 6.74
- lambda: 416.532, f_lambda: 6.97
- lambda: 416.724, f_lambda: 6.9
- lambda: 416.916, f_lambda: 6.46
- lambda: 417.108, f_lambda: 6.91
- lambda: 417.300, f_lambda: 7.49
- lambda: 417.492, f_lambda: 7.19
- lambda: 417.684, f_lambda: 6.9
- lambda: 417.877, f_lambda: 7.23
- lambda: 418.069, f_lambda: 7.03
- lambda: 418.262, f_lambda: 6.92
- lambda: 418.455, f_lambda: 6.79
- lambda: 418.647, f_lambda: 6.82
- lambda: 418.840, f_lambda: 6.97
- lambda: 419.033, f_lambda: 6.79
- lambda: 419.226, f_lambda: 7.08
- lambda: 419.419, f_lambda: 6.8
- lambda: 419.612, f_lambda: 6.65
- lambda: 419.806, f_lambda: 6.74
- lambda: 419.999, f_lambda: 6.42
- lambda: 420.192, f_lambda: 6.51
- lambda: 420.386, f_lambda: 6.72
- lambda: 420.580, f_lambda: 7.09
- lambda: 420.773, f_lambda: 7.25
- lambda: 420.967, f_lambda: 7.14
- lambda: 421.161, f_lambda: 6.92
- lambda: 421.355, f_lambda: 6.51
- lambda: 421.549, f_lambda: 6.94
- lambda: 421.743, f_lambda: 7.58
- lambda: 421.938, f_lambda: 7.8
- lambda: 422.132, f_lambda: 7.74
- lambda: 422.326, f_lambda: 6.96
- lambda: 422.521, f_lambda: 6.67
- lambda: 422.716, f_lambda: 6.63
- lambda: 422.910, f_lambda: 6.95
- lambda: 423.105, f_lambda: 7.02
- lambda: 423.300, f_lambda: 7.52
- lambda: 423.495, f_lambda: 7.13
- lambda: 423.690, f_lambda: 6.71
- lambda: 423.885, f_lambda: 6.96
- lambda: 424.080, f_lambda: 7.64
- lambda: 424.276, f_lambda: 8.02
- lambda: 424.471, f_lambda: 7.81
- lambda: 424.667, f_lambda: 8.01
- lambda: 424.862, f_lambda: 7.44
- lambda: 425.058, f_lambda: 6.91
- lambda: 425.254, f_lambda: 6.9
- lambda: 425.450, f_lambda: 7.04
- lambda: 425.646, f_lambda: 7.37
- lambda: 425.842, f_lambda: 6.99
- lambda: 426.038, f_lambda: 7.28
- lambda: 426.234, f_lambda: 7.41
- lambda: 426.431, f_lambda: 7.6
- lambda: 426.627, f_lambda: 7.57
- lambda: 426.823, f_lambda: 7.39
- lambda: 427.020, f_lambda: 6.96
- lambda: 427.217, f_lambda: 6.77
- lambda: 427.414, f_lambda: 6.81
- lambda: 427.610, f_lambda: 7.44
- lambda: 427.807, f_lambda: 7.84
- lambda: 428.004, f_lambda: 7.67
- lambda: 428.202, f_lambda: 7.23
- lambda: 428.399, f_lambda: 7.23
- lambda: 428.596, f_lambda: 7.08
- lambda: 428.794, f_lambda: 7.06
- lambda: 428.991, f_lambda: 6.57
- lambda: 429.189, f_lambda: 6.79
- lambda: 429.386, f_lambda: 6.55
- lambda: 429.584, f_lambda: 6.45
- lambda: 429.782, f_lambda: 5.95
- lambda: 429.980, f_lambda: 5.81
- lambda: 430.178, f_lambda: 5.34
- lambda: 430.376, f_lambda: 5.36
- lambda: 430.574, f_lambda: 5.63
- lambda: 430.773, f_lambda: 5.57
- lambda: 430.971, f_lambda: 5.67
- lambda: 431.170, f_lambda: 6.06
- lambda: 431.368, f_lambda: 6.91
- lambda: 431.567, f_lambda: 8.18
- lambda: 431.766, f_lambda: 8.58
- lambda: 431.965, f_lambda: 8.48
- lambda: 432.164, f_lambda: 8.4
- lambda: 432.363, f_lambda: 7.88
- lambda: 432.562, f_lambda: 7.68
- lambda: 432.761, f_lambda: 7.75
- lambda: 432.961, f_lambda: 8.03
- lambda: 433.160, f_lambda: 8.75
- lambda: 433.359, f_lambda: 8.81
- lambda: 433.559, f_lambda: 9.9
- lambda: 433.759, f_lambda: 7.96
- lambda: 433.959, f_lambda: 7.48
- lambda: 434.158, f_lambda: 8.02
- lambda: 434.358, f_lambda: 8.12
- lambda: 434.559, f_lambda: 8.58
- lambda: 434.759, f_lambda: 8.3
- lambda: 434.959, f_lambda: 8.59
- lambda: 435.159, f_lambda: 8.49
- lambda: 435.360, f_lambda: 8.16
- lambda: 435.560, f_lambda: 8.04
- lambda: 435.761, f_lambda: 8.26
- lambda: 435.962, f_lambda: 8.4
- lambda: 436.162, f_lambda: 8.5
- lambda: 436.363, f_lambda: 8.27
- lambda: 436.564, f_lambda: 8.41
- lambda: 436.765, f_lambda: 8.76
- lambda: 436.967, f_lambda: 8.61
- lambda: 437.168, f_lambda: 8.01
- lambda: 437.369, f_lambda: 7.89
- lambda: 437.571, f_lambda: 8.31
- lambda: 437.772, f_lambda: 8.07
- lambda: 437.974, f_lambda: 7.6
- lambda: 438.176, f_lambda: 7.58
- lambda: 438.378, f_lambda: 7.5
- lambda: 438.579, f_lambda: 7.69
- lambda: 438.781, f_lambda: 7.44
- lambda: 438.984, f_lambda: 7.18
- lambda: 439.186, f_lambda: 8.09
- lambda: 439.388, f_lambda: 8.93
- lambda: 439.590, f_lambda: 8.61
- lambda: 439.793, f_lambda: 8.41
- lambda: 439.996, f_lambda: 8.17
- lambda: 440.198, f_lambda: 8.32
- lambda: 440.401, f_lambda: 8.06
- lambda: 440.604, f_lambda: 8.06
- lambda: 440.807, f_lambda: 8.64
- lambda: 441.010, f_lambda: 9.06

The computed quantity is 0.08 mag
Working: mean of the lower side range 6.8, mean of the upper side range 7.31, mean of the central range 6.52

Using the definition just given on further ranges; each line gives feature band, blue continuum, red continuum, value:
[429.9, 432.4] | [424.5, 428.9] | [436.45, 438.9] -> 0.126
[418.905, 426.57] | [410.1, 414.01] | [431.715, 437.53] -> 0.054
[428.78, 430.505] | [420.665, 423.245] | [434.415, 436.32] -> 0.258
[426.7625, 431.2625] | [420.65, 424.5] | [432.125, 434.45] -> 0.187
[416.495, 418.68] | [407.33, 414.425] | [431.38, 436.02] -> 0.039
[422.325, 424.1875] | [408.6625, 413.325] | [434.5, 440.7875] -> 0.060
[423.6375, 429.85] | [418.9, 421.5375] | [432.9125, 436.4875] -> 0.049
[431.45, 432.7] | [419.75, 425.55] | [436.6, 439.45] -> -0.072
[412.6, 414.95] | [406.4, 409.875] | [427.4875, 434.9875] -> 0.054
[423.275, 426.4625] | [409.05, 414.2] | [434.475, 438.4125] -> 0.032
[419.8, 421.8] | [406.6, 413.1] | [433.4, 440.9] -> 0.074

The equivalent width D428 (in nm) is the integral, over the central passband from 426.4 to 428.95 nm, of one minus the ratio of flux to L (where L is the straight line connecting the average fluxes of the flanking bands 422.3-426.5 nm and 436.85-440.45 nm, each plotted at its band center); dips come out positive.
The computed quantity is 0.05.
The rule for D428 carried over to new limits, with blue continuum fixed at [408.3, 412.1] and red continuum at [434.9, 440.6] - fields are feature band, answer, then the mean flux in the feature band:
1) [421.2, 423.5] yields 0.09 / 7.11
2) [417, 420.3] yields 0.14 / 6.89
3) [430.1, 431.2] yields 0.31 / 5.58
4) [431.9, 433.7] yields -0.11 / 8.4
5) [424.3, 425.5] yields 0.02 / 7.4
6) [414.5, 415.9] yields 0.19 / 6.07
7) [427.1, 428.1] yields 0.05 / 7.3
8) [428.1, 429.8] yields 0.20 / 6.81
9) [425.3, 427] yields 0.06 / 7.3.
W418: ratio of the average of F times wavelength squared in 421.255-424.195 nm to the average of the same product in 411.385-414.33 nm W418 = 1.09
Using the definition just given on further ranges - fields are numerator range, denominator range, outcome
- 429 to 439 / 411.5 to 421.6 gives 1.23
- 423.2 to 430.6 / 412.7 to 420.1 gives 1.10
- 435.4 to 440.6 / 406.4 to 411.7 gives 1.37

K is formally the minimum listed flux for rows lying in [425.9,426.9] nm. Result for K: 7.28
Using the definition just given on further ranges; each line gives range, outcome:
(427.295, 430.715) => 5.34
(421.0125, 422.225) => 6.51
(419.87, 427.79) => 6.42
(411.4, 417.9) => 5.52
